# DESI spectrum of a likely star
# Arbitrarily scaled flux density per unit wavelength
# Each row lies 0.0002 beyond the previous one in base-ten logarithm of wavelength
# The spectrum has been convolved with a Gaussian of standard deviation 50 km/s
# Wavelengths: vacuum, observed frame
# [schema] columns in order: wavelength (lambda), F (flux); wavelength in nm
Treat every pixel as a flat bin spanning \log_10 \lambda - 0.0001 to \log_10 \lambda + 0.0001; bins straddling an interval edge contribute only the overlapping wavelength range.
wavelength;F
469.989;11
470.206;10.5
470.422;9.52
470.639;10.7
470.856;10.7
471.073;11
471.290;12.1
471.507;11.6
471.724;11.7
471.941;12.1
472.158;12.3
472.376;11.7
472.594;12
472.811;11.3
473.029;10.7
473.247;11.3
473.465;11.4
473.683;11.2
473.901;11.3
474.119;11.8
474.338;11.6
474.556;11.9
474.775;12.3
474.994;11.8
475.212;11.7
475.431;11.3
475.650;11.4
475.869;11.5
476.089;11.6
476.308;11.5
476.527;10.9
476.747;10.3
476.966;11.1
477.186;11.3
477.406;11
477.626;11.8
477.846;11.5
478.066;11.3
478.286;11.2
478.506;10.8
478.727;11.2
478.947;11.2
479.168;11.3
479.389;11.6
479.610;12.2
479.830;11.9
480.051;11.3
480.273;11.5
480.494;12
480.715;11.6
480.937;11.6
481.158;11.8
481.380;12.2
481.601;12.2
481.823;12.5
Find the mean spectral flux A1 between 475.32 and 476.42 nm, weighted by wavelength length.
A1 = 11.5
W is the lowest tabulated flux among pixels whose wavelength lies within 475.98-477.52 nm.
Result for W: 10.3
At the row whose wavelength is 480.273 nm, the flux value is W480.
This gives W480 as 11.5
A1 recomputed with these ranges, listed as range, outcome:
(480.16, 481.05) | 11.7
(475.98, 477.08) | 11.1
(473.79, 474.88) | 11.8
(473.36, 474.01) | 11.3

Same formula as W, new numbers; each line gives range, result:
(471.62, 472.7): 11.7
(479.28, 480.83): 11.3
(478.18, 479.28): 10.8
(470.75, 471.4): 10.7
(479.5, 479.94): 11.9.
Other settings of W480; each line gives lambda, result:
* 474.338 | 11.6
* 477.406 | 11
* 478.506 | 10.8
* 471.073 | 11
